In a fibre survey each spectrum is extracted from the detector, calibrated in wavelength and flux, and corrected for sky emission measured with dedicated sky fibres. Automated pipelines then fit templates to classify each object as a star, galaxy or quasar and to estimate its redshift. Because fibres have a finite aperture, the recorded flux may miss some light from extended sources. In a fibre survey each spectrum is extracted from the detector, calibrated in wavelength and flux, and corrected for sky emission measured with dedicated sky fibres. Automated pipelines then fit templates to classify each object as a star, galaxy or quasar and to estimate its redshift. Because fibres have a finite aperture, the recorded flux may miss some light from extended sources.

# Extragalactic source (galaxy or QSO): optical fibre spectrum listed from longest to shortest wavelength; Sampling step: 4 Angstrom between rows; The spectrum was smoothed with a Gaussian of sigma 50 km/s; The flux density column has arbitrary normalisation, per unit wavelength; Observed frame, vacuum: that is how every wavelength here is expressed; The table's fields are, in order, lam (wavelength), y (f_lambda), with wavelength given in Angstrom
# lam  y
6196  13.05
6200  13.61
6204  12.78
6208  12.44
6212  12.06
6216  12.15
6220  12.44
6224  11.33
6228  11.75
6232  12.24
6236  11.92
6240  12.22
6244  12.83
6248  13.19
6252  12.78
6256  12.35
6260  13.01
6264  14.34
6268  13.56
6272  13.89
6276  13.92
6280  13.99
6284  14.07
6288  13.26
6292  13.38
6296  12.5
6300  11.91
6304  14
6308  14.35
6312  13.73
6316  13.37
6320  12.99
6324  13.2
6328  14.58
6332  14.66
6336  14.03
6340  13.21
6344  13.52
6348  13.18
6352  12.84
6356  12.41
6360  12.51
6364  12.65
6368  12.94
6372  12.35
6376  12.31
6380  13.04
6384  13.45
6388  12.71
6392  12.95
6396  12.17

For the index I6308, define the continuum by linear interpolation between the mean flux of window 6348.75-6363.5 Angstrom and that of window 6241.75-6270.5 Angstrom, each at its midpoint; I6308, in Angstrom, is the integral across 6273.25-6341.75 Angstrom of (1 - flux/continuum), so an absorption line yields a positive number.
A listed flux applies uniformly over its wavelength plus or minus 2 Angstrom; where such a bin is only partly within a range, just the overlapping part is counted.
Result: -3.8 Angstrom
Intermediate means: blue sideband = 13.2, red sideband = 12.6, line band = 13.6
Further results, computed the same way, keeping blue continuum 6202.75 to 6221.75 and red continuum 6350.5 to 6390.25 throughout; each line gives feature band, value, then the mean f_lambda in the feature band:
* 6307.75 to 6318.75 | -0.9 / 13.7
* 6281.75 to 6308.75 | -1.6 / 13.3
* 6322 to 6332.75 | -1.2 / 14.1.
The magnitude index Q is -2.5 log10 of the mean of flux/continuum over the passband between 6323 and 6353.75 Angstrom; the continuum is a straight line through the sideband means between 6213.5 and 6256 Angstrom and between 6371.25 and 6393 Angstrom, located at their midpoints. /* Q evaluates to -0.08 mag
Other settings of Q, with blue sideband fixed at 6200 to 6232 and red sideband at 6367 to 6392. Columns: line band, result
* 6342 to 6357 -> -0.027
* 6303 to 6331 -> -0.097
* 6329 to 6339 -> -0.130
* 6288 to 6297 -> -0.047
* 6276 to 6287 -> -0.122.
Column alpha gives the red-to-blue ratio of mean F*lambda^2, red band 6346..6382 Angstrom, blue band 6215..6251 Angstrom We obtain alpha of 1.08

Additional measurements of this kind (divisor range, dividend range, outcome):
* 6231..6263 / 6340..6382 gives 1.05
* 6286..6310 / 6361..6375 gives 0.97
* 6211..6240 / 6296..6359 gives 1.16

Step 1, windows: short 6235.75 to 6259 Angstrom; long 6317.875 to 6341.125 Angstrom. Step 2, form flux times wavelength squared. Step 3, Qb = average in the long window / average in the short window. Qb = 1.12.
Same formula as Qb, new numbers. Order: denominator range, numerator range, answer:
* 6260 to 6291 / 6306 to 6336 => 1.02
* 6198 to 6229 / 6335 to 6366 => 1.10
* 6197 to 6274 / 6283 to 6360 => 1.09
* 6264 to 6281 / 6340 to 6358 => 0.96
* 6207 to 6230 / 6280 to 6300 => 1.13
